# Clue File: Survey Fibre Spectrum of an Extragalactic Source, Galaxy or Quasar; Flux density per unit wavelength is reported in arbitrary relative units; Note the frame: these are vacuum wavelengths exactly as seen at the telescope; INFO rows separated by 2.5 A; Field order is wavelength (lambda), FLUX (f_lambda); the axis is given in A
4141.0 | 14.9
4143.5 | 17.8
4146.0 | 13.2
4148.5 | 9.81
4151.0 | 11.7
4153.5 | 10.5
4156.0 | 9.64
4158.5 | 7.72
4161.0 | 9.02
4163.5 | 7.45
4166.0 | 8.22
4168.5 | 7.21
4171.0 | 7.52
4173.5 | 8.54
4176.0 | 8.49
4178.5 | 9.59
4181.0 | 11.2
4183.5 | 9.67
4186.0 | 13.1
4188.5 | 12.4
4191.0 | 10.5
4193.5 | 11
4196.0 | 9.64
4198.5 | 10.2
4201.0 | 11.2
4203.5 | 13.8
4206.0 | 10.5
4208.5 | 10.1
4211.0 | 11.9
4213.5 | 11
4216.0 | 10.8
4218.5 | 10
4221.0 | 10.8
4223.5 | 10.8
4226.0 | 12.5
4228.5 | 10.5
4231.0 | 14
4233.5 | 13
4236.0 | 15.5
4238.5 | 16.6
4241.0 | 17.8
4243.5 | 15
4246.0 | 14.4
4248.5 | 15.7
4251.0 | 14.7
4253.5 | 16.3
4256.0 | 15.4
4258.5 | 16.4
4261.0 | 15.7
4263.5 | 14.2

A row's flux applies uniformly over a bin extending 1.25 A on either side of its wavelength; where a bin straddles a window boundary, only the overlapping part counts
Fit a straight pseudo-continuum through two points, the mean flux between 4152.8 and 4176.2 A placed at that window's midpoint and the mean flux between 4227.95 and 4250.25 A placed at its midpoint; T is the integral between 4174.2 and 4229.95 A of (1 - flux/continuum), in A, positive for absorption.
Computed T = 3.1 A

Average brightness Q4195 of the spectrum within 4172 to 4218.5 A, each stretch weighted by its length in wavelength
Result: 10.7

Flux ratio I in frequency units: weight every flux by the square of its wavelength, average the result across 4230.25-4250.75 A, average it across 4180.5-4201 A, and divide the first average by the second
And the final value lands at 1.42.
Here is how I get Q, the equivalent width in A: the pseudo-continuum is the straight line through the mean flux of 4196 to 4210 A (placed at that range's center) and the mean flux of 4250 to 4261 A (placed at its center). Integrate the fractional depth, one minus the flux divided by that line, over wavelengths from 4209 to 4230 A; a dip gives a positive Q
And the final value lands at 2.4 A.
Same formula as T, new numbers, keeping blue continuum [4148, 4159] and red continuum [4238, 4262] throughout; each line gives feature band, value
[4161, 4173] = 3.3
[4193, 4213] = 3.0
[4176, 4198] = 2.4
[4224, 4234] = 1.5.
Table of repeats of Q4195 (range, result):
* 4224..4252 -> 14.4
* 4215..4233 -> 11.4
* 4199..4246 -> 12.6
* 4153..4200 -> 9.55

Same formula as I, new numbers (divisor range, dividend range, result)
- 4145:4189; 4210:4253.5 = 1.43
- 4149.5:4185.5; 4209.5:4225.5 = 1.23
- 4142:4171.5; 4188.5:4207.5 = 1.12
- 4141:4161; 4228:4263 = 1.37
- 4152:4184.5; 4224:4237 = 1.51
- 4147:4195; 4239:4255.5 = 1.68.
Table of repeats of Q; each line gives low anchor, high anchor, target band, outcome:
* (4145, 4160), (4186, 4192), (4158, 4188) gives 5.7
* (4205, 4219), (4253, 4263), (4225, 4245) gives -1.6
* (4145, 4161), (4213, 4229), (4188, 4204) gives -0.6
